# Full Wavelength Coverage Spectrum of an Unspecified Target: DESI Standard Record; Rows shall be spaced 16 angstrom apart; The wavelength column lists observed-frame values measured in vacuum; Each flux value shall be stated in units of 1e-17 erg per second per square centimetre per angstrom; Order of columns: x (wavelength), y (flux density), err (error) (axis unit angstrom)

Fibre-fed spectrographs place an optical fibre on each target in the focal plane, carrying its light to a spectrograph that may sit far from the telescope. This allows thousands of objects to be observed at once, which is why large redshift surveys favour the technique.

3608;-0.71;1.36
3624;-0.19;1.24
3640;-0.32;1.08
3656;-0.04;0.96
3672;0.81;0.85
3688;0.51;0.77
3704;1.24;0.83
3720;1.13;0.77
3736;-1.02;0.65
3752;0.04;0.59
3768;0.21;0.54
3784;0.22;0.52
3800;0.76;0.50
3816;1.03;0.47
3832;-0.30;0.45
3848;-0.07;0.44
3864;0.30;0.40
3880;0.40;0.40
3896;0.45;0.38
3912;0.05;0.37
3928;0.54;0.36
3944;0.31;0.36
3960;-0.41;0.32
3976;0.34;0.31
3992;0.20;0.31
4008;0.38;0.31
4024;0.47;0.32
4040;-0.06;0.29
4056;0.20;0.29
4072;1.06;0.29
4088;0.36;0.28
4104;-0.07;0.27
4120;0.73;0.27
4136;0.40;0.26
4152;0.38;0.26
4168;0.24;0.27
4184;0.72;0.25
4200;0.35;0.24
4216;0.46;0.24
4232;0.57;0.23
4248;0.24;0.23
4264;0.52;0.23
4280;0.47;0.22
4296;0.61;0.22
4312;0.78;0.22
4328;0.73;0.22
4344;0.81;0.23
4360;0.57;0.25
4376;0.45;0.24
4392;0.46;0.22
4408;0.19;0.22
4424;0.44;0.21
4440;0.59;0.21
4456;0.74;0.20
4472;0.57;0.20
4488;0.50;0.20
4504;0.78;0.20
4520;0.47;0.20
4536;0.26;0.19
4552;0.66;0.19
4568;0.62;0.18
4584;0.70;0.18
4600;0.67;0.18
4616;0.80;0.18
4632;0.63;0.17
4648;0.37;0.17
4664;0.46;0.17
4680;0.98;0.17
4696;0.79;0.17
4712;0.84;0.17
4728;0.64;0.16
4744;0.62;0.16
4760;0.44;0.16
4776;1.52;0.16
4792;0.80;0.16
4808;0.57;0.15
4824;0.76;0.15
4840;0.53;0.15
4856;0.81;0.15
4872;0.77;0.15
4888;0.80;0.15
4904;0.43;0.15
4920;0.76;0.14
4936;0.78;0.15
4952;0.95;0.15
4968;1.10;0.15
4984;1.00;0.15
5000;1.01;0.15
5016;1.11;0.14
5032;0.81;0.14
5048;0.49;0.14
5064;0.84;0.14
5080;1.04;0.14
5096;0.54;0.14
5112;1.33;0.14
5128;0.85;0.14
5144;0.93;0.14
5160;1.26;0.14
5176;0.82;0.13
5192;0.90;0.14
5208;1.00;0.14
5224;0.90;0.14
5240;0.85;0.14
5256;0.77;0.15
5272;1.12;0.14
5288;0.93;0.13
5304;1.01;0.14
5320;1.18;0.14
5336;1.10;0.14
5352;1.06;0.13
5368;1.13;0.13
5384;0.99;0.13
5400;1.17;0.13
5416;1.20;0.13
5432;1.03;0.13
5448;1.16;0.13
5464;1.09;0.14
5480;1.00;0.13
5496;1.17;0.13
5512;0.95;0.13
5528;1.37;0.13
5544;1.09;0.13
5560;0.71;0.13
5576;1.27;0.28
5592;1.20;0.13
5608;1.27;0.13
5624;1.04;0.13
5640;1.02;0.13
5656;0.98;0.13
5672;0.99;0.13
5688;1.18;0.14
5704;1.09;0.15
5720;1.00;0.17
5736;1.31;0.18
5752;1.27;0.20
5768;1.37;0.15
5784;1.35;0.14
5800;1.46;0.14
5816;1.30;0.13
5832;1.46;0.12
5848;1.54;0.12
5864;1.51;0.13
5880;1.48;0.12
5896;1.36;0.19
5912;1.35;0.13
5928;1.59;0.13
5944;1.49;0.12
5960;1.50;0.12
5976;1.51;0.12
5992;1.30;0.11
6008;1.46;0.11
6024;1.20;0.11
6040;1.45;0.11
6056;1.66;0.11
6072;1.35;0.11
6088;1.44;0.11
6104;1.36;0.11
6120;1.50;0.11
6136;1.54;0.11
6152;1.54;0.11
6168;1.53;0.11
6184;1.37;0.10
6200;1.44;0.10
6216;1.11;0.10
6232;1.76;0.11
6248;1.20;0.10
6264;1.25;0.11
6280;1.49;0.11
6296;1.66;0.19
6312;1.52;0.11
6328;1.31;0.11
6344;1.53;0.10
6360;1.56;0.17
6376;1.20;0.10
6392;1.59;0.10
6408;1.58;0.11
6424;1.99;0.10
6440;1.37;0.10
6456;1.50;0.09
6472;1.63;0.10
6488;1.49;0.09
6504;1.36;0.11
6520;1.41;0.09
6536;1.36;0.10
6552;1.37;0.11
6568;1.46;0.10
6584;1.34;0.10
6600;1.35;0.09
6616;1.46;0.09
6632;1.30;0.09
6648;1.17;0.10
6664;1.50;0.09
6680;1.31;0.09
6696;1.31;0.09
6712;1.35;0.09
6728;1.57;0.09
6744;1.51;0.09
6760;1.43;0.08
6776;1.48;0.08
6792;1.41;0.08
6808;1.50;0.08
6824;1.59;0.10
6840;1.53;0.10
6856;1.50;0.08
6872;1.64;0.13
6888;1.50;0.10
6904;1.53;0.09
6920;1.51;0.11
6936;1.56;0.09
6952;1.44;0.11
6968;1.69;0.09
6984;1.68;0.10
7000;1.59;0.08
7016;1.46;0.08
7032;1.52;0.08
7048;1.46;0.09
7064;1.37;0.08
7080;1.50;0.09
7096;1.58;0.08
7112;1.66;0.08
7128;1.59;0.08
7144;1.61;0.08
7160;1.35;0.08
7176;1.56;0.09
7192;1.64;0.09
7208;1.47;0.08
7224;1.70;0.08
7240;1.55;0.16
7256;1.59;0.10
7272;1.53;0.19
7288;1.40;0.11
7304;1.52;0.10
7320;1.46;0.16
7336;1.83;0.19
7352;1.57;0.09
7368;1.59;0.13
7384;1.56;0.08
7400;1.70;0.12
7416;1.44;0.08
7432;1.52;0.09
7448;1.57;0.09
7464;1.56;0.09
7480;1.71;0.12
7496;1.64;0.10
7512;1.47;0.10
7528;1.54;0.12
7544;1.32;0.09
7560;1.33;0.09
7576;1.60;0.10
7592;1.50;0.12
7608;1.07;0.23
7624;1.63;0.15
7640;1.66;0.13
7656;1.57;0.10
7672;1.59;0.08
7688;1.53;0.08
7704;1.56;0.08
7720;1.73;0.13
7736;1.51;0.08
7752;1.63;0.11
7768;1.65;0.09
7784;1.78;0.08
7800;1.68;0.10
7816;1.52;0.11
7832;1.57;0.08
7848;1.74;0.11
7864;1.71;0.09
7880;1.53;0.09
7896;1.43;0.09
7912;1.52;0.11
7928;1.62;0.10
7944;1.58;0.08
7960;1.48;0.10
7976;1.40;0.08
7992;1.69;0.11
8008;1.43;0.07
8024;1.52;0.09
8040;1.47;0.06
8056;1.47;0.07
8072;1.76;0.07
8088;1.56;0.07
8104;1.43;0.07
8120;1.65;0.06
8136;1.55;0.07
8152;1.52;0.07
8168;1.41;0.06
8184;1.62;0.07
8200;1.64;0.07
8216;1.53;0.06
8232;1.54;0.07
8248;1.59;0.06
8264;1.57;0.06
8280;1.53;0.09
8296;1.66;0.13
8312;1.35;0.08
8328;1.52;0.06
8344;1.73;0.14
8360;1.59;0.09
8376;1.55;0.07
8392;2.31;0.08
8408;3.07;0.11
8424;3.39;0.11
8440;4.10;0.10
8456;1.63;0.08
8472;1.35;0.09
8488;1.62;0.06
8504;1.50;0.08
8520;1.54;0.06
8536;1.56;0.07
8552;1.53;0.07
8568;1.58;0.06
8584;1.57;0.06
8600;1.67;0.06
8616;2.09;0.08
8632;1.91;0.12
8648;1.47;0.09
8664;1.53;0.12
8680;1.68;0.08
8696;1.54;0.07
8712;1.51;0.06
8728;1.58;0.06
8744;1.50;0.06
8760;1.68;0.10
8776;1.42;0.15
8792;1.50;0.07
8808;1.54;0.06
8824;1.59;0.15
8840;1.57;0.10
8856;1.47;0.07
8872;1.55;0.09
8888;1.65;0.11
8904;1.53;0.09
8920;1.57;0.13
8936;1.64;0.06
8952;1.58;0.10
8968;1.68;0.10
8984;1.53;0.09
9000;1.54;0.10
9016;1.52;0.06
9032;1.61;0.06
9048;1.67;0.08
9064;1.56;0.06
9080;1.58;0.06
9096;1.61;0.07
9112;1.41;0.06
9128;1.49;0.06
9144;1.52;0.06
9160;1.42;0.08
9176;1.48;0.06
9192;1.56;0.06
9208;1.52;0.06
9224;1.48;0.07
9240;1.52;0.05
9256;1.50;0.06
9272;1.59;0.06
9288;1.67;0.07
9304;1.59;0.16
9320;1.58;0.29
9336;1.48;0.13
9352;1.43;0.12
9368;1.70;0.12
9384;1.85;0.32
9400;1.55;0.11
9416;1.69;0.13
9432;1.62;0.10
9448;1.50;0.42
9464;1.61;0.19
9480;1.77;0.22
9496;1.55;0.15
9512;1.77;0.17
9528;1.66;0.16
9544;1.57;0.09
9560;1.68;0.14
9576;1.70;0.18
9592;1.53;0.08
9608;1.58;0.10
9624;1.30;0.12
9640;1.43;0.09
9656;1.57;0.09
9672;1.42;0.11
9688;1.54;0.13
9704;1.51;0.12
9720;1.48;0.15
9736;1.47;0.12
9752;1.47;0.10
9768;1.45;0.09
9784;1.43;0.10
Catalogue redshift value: 0.282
